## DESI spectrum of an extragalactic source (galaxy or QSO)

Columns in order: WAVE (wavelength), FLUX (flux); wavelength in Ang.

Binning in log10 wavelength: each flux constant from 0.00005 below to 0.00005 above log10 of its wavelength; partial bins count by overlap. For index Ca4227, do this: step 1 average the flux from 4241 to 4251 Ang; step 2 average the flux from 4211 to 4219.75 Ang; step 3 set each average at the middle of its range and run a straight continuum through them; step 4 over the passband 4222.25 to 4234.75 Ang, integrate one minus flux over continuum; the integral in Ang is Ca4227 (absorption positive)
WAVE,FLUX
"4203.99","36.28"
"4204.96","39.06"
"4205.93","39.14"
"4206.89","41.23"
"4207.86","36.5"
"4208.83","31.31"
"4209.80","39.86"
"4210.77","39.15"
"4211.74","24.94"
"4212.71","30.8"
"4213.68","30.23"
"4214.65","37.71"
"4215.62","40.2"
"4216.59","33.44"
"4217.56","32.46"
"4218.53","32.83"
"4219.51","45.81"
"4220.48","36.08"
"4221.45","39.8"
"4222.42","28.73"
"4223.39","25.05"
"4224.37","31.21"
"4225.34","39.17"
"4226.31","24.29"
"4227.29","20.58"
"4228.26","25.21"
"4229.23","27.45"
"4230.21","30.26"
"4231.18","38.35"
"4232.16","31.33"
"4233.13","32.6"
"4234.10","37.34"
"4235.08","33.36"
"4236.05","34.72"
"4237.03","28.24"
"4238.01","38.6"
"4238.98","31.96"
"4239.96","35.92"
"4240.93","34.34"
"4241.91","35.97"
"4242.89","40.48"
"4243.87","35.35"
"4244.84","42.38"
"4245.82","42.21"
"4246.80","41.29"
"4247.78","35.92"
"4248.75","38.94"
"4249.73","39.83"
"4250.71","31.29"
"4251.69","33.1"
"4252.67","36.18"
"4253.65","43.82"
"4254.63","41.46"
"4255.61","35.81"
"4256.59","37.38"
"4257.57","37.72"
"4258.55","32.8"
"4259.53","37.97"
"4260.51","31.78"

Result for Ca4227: 2.0 Ang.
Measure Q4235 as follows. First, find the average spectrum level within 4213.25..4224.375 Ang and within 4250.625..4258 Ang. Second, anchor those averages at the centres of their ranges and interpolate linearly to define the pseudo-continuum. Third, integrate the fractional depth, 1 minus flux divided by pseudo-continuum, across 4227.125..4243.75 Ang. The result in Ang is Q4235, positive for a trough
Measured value 1.3 Ang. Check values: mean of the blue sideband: 34.6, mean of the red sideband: 37.4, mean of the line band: 33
